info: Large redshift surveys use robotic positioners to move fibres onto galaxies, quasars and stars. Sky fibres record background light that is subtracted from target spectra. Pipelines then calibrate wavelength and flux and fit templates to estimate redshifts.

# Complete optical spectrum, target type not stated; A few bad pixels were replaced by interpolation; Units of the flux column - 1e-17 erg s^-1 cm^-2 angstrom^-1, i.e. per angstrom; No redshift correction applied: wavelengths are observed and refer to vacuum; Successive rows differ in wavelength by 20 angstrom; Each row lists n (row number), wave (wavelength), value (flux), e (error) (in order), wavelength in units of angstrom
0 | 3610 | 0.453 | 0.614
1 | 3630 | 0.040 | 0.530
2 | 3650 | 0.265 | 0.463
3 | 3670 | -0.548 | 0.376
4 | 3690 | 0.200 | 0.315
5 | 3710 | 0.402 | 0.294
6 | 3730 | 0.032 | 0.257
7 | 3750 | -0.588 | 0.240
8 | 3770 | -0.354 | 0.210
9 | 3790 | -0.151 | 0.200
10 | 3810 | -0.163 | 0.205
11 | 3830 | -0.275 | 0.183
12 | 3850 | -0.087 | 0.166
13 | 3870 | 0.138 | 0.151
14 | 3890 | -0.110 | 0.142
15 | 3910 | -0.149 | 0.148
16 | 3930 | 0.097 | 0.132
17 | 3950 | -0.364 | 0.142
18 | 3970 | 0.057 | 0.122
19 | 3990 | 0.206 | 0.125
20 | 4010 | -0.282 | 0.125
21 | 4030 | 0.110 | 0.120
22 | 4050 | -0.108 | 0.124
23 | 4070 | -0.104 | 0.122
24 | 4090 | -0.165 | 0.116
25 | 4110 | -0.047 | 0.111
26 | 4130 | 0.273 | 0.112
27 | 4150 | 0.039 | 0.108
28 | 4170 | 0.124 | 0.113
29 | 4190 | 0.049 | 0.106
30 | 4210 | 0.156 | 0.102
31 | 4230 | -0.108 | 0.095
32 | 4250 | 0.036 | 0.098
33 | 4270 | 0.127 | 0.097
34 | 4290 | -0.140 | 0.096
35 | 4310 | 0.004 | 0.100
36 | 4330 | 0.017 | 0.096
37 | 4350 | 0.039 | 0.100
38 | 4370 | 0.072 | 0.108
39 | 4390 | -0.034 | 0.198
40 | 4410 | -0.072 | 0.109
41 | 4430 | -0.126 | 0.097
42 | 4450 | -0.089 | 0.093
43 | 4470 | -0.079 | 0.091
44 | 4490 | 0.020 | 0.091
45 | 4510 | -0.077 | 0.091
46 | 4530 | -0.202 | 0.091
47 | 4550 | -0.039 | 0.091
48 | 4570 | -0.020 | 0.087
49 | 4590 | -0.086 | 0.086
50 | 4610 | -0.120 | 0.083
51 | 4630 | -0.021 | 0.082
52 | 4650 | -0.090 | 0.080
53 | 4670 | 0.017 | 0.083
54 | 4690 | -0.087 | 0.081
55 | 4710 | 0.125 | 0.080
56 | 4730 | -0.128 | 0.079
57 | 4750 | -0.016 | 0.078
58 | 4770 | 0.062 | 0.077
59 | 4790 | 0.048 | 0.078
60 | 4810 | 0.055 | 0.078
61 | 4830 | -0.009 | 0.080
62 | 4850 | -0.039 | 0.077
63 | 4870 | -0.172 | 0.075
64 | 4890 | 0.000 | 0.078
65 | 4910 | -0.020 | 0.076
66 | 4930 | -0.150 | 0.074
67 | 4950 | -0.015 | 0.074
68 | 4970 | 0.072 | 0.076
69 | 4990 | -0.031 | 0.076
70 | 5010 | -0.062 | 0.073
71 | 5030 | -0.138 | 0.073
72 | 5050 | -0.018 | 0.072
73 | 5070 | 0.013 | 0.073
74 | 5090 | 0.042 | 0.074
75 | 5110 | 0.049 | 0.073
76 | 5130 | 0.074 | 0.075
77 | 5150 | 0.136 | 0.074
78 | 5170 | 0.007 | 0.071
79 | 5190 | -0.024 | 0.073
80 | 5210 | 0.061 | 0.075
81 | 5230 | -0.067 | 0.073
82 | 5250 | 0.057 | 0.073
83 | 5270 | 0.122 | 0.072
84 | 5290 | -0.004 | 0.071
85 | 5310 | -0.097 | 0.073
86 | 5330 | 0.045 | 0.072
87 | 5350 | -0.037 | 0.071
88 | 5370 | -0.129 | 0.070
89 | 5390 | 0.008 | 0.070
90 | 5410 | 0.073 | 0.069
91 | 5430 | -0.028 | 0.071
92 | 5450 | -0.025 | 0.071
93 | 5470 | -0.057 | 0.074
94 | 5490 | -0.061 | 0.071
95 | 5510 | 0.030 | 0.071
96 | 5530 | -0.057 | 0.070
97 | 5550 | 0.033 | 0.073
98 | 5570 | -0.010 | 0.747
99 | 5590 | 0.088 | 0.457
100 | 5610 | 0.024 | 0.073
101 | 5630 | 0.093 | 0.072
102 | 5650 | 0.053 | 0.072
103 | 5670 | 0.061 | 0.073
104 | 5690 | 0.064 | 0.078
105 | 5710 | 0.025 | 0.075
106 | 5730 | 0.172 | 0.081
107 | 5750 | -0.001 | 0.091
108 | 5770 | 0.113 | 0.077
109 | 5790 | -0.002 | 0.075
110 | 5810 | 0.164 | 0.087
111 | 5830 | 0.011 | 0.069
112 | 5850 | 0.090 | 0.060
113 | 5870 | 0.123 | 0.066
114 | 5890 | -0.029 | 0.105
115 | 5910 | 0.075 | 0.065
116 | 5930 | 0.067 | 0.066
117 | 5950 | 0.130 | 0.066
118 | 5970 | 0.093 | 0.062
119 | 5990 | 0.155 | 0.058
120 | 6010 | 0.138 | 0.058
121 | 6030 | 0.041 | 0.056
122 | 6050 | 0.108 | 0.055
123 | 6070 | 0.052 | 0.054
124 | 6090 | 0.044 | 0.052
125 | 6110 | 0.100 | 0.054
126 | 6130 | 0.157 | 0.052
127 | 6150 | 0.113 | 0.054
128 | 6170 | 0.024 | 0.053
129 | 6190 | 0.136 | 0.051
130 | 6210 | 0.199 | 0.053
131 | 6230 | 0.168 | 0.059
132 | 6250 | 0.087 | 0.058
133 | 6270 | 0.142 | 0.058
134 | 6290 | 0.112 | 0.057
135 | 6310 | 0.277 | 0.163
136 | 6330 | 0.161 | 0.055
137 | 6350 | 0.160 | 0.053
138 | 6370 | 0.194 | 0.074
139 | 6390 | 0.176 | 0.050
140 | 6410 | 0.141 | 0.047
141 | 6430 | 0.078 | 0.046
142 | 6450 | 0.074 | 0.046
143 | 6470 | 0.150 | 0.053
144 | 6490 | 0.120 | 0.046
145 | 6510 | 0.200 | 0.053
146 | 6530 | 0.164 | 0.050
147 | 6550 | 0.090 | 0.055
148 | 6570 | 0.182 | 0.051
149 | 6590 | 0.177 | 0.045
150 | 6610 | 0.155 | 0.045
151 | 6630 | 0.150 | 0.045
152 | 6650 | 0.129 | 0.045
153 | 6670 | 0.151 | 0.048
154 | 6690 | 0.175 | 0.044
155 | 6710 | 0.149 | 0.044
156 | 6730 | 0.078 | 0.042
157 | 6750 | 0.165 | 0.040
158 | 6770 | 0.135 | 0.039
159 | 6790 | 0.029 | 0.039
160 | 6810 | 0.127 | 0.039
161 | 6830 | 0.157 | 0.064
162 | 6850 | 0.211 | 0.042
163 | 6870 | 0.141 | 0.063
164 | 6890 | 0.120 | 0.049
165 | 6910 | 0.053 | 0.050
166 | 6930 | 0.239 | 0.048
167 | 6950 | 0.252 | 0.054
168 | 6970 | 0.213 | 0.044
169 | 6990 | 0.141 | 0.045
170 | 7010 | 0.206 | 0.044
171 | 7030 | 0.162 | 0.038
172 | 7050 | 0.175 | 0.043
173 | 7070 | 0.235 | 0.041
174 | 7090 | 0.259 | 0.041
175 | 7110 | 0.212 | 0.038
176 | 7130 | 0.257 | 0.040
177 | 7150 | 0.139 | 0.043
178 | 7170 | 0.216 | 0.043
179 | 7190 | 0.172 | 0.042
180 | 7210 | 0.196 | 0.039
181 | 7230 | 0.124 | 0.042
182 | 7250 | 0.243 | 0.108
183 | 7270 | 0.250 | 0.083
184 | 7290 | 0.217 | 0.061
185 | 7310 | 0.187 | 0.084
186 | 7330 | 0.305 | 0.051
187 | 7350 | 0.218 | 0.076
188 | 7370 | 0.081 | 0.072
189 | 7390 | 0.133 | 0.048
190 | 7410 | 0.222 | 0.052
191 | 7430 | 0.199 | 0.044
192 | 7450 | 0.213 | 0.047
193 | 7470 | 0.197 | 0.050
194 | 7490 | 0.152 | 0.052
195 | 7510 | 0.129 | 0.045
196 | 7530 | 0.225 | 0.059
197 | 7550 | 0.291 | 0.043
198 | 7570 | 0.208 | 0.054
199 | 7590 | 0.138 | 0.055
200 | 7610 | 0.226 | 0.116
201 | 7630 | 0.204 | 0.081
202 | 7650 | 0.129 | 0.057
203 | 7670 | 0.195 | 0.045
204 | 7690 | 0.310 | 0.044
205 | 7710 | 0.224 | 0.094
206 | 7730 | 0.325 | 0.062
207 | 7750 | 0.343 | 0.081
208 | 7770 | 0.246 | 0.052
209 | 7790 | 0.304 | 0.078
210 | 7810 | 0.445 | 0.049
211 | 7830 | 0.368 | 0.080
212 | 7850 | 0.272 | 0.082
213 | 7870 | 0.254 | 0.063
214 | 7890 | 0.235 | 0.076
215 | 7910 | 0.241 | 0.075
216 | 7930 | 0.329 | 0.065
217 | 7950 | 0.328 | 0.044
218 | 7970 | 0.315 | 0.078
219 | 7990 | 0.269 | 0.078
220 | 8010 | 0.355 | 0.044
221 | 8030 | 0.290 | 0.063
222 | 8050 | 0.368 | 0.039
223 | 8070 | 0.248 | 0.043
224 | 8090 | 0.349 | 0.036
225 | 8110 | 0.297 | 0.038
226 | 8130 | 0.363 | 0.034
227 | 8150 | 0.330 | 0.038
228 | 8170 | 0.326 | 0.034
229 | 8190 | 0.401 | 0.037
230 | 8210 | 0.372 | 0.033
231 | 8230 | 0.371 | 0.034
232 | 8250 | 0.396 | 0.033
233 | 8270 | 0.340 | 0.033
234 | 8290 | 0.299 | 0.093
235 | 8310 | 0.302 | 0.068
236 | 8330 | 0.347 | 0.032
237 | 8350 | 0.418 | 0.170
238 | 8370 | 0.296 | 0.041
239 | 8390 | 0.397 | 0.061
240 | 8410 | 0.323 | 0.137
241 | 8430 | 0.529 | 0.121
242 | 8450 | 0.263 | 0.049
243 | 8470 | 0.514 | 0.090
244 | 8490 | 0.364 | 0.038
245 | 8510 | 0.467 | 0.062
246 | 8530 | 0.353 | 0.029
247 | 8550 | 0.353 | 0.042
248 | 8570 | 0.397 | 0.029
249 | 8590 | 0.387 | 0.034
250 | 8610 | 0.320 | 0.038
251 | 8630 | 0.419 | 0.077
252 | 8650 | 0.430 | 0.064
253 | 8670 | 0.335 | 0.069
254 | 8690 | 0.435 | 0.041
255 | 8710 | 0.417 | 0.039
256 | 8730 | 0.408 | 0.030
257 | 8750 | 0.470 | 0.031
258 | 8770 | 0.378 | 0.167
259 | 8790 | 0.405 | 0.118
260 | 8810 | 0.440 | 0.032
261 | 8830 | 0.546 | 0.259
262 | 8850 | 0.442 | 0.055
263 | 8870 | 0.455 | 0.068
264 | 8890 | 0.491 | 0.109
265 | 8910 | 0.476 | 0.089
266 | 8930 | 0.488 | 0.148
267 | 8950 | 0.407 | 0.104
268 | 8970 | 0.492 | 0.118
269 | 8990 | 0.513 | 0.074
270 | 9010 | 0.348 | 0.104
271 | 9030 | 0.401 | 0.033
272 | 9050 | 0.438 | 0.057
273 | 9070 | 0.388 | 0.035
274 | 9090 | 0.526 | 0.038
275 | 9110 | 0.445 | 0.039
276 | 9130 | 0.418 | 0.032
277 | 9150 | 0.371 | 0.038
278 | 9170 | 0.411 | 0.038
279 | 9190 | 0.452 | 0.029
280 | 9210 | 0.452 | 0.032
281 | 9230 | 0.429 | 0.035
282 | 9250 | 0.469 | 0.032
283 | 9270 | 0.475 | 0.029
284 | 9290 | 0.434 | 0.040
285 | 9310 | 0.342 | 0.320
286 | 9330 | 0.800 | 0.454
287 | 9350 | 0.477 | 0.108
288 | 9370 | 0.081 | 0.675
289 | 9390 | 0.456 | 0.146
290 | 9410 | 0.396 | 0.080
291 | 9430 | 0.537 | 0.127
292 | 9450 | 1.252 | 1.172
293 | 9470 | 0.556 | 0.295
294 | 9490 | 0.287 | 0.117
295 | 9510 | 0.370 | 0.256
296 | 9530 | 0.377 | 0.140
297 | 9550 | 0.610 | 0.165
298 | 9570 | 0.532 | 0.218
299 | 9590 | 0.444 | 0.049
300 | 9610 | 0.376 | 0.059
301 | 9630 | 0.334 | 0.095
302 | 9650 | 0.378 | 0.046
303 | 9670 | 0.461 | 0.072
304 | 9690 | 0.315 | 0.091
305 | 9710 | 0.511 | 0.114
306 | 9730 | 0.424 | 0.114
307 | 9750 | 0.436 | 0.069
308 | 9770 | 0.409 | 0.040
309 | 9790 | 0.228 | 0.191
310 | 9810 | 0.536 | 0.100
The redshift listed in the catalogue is 0.926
